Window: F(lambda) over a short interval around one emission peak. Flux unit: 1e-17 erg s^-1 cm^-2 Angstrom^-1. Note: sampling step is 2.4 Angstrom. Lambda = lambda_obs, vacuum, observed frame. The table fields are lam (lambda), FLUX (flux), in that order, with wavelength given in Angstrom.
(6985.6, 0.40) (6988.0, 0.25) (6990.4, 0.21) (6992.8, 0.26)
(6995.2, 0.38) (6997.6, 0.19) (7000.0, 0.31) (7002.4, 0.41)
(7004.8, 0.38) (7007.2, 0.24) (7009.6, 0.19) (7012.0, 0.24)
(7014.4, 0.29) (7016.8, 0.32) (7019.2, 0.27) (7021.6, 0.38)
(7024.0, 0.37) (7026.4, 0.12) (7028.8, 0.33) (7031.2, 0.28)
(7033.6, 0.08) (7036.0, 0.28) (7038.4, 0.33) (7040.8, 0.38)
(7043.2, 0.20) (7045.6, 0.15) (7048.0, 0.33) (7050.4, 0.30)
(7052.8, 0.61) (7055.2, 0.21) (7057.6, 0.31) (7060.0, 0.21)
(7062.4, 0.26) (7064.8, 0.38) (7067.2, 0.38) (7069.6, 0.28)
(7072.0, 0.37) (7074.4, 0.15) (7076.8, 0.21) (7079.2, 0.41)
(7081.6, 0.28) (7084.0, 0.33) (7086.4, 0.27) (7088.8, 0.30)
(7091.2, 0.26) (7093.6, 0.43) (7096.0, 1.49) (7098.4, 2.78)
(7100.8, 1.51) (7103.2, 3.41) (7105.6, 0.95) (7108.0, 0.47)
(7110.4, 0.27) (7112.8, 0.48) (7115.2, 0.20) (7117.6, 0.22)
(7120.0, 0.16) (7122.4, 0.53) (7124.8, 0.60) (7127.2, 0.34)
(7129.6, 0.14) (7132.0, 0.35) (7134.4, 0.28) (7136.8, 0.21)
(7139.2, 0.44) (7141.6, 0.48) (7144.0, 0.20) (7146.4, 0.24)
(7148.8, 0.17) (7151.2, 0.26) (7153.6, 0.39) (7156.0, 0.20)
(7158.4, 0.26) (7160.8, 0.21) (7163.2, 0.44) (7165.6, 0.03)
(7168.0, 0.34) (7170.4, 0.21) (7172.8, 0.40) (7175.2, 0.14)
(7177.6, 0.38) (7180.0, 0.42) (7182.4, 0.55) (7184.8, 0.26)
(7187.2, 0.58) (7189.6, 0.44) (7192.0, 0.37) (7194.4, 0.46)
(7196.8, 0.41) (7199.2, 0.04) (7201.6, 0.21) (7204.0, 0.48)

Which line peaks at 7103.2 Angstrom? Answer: [O II] 3727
